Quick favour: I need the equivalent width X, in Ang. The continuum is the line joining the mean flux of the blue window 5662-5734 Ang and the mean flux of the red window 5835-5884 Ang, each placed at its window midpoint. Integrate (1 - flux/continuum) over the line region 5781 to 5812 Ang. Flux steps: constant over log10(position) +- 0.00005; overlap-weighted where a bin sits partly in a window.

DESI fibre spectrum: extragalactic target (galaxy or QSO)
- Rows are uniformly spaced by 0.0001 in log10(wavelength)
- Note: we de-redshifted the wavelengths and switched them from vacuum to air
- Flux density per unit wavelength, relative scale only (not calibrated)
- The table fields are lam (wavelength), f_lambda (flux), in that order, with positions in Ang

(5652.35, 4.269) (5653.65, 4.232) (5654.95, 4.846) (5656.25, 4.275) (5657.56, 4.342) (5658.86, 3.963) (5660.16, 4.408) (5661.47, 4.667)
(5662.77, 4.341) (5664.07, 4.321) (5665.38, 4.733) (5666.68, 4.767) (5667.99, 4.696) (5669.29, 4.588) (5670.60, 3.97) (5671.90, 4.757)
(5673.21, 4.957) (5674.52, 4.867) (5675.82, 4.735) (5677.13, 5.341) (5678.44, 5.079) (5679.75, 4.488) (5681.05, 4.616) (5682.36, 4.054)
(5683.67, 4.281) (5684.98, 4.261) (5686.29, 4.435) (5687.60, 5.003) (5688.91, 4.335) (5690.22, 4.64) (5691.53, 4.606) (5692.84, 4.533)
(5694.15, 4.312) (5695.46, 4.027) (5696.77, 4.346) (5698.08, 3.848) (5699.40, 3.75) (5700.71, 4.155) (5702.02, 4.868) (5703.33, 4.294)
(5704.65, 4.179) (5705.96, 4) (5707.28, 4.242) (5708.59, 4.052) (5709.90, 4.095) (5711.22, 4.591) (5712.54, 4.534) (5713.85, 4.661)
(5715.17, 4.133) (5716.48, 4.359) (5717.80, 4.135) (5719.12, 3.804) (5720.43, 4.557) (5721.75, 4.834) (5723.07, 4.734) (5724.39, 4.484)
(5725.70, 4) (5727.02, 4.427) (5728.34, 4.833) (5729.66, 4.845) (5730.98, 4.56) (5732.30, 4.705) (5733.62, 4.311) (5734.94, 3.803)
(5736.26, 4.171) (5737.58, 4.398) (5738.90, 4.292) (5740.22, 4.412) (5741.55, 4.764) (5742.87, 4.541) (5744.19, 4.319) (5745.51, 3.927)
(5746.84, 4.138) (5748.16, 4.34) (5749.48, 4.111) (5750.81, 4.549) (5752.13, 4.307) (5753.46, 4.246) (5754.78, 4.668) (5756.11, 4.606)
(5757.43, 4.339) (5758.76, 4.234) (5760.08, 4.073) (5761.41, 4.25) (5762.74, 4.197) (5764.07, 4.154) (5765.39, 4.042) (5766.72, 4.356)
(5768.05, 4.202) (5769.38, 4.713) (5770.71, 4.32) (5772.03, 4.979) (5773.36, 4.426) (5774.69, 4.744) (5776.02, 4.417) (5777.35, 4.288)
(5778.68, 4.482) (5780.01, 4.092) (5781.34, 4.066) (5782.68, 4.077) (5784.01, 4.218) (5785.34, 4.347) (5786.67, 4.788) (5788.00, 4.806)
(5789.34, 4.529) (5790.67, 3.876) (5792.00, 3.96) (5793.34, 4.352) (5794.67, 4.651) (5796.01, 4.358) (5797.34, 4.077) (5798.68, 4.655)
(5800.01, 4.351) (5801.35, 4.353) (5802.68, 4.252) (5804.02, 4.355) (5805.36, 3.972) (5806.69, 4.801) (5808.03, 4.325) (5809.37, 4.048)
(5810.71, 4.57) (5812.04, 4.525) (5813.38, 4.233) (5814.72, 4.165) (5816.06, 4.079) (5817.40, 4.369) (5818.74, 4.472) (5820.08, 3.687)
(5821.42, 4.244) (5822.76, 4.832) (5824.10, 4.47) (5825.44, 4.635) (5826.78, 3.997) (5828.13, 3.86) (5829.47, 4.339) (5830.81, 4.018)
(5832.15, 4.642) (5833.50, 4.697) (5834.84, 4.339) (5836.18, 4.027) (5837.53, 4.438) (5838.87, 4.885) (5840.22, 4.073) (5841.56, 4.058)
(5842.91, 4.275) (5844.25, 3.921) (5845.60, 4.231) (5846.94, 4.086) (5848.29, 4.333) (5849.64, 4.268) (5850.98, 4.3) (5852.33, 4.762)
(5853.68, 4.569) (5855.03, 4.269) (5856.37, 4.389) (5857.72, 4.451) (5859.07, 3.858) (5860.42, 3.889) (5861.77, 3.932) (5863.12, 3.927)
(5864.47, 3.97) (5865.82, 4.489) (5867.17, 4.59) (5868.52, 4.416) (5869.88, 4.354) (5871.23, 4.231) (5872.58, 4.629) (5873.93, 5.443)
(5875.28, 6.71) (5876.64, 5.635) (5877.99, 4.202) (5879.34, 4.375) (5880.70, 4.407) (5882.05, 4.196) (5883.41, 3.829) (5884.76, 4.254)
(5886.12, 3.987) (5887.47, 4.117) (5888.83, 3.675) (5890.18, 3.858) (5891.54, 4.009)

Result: 0.5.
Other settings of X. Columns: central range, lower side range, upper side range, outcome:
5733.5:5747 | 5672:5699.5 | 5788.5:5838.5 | 0.5 Ang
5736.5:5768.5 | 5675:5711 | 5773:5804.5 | 0.4 Ang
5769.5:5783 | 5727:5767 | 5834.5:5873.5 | -0.2 Ang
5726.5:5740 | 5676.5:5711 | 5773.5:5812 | -0.2 Ang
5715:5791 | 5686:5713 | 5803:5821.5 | -1.3 Ang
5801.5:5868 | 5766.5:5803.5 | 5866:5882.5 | 4.5 Ang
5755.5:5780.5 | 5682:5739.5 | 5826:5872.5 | -0.3 Ang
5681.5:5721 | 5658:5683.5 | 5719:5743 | 1.9 Ang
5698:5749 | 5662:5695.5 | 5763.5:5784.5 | 1.5 Ang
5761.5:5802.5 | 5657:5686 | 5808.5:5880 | 0.8 Ang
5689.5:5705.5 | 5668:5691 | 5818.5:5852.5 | 1.0 Ang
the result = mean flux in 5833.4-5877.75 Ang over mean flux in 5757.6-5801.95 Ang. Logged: 1.02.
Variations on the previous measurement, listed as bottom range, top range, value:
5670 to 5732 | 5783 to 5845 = 0.97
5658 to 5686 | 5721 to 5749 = 0.97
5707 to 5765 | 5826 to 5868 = 0.98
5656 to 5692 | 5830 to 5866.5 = 0.94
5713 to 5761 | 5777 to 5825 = 0.99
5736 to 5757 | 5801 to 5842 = 0.99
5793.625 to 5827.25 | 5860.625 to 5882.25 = 1.06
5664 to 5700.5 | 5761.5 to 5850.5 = 0.96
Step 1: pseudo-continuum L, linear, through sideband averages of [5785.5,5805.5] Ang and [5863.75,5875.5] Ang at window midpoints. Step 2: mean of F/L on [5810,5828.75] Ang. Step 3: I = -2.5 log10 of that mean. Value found 0.04 mag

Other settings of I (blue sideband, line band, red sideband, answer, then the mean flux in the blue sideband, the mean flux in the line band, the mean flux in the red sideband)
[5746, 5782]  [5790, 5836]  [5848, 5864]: 0.00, 4.34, 4.31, 4.24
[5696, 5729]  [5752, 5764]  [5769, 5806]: 0.01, 4.32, 4.31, 4.37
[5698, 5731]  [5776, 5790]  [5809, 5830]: -0.02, 4.35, 4.37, 4.29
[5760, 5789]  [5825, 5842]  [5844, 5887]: 0.02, 4.37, 4.31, 4.41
